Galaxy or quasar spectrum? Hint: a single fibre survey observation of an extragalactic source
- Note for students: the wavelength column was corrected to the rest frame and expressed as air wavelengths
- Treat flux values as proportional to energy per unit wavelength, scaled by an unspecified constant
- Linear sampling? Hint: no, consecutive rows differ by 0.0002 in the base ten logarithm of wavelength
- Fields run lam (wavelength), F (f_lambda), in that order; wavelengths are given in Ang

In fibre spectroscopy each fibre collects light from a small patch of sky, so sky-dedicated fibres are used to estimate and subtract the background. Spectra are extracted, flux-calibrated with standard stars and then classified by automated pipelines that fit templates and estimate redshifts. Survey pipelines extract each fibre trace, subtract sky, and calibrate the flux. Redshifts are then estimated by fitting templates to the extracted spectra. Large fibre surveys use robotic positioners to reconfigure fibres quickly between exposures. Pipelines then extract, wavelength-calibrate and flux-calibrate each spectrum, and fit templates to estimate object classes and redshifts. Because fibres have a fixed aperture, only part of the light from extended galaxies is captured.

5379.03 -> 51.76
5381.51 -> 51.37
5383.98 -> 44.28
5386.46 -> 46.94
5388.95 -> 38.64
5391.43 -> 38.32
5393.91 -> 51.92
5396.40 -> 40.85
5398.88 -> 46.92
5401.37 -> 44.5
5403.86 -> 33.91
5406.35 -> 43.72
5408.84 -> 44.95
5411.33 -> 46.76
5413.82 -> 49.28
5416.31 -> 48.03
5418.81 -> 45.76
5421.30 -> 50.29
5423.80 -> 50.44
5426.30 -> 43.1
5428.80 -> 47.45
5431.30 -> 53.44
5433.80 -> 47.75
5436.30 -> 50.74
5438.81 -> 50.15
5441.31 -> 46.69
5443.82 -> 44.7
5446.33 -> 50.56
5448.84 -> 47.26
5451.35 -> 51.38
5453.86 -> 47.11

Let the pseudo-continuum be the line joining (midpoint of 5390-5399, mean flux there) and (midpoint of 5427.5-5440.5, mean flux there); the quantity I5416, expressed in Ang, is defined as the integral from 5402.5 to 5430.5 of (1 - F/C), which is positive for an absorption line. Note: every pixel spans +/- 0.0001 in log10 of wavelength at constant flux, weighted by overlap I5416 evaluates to 0.8 Ang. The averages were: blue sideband 44.1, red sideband 49.8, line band 45.9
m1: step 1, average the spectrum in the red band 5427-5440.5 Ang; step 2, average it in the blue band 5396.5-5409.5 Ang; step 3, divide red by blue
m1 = 1.16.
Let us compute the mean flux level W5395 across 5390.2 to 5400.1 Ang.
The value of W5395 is 44.5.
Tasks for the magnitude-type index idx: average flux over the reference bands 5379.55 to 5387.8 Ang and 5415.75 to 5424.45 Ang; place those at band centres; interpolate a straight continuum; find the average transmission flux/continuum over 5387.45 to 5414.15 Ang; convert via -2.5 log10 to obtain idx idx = 0.11 mag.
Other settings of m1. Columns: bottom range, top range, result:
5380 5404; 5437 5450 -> 1.08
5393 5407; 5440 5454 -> 1.11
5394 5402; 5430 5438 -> 1.12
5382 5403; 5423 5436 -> 1.10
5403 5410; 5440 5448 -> 1.15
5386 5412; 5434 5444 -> 1.12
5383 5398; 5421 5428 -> 1.09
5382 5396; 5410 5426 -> 1.09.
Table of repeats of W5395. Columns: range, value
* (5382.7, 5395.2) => 44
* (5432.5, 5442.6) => 48.8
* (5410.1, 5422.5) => 48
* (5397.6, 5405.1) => 41.8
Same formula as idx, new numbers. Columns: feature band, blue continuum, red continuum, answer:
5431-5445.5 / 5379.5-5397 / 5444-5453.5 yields -0.010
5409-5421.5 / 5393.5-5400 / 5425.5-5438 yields -0.005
